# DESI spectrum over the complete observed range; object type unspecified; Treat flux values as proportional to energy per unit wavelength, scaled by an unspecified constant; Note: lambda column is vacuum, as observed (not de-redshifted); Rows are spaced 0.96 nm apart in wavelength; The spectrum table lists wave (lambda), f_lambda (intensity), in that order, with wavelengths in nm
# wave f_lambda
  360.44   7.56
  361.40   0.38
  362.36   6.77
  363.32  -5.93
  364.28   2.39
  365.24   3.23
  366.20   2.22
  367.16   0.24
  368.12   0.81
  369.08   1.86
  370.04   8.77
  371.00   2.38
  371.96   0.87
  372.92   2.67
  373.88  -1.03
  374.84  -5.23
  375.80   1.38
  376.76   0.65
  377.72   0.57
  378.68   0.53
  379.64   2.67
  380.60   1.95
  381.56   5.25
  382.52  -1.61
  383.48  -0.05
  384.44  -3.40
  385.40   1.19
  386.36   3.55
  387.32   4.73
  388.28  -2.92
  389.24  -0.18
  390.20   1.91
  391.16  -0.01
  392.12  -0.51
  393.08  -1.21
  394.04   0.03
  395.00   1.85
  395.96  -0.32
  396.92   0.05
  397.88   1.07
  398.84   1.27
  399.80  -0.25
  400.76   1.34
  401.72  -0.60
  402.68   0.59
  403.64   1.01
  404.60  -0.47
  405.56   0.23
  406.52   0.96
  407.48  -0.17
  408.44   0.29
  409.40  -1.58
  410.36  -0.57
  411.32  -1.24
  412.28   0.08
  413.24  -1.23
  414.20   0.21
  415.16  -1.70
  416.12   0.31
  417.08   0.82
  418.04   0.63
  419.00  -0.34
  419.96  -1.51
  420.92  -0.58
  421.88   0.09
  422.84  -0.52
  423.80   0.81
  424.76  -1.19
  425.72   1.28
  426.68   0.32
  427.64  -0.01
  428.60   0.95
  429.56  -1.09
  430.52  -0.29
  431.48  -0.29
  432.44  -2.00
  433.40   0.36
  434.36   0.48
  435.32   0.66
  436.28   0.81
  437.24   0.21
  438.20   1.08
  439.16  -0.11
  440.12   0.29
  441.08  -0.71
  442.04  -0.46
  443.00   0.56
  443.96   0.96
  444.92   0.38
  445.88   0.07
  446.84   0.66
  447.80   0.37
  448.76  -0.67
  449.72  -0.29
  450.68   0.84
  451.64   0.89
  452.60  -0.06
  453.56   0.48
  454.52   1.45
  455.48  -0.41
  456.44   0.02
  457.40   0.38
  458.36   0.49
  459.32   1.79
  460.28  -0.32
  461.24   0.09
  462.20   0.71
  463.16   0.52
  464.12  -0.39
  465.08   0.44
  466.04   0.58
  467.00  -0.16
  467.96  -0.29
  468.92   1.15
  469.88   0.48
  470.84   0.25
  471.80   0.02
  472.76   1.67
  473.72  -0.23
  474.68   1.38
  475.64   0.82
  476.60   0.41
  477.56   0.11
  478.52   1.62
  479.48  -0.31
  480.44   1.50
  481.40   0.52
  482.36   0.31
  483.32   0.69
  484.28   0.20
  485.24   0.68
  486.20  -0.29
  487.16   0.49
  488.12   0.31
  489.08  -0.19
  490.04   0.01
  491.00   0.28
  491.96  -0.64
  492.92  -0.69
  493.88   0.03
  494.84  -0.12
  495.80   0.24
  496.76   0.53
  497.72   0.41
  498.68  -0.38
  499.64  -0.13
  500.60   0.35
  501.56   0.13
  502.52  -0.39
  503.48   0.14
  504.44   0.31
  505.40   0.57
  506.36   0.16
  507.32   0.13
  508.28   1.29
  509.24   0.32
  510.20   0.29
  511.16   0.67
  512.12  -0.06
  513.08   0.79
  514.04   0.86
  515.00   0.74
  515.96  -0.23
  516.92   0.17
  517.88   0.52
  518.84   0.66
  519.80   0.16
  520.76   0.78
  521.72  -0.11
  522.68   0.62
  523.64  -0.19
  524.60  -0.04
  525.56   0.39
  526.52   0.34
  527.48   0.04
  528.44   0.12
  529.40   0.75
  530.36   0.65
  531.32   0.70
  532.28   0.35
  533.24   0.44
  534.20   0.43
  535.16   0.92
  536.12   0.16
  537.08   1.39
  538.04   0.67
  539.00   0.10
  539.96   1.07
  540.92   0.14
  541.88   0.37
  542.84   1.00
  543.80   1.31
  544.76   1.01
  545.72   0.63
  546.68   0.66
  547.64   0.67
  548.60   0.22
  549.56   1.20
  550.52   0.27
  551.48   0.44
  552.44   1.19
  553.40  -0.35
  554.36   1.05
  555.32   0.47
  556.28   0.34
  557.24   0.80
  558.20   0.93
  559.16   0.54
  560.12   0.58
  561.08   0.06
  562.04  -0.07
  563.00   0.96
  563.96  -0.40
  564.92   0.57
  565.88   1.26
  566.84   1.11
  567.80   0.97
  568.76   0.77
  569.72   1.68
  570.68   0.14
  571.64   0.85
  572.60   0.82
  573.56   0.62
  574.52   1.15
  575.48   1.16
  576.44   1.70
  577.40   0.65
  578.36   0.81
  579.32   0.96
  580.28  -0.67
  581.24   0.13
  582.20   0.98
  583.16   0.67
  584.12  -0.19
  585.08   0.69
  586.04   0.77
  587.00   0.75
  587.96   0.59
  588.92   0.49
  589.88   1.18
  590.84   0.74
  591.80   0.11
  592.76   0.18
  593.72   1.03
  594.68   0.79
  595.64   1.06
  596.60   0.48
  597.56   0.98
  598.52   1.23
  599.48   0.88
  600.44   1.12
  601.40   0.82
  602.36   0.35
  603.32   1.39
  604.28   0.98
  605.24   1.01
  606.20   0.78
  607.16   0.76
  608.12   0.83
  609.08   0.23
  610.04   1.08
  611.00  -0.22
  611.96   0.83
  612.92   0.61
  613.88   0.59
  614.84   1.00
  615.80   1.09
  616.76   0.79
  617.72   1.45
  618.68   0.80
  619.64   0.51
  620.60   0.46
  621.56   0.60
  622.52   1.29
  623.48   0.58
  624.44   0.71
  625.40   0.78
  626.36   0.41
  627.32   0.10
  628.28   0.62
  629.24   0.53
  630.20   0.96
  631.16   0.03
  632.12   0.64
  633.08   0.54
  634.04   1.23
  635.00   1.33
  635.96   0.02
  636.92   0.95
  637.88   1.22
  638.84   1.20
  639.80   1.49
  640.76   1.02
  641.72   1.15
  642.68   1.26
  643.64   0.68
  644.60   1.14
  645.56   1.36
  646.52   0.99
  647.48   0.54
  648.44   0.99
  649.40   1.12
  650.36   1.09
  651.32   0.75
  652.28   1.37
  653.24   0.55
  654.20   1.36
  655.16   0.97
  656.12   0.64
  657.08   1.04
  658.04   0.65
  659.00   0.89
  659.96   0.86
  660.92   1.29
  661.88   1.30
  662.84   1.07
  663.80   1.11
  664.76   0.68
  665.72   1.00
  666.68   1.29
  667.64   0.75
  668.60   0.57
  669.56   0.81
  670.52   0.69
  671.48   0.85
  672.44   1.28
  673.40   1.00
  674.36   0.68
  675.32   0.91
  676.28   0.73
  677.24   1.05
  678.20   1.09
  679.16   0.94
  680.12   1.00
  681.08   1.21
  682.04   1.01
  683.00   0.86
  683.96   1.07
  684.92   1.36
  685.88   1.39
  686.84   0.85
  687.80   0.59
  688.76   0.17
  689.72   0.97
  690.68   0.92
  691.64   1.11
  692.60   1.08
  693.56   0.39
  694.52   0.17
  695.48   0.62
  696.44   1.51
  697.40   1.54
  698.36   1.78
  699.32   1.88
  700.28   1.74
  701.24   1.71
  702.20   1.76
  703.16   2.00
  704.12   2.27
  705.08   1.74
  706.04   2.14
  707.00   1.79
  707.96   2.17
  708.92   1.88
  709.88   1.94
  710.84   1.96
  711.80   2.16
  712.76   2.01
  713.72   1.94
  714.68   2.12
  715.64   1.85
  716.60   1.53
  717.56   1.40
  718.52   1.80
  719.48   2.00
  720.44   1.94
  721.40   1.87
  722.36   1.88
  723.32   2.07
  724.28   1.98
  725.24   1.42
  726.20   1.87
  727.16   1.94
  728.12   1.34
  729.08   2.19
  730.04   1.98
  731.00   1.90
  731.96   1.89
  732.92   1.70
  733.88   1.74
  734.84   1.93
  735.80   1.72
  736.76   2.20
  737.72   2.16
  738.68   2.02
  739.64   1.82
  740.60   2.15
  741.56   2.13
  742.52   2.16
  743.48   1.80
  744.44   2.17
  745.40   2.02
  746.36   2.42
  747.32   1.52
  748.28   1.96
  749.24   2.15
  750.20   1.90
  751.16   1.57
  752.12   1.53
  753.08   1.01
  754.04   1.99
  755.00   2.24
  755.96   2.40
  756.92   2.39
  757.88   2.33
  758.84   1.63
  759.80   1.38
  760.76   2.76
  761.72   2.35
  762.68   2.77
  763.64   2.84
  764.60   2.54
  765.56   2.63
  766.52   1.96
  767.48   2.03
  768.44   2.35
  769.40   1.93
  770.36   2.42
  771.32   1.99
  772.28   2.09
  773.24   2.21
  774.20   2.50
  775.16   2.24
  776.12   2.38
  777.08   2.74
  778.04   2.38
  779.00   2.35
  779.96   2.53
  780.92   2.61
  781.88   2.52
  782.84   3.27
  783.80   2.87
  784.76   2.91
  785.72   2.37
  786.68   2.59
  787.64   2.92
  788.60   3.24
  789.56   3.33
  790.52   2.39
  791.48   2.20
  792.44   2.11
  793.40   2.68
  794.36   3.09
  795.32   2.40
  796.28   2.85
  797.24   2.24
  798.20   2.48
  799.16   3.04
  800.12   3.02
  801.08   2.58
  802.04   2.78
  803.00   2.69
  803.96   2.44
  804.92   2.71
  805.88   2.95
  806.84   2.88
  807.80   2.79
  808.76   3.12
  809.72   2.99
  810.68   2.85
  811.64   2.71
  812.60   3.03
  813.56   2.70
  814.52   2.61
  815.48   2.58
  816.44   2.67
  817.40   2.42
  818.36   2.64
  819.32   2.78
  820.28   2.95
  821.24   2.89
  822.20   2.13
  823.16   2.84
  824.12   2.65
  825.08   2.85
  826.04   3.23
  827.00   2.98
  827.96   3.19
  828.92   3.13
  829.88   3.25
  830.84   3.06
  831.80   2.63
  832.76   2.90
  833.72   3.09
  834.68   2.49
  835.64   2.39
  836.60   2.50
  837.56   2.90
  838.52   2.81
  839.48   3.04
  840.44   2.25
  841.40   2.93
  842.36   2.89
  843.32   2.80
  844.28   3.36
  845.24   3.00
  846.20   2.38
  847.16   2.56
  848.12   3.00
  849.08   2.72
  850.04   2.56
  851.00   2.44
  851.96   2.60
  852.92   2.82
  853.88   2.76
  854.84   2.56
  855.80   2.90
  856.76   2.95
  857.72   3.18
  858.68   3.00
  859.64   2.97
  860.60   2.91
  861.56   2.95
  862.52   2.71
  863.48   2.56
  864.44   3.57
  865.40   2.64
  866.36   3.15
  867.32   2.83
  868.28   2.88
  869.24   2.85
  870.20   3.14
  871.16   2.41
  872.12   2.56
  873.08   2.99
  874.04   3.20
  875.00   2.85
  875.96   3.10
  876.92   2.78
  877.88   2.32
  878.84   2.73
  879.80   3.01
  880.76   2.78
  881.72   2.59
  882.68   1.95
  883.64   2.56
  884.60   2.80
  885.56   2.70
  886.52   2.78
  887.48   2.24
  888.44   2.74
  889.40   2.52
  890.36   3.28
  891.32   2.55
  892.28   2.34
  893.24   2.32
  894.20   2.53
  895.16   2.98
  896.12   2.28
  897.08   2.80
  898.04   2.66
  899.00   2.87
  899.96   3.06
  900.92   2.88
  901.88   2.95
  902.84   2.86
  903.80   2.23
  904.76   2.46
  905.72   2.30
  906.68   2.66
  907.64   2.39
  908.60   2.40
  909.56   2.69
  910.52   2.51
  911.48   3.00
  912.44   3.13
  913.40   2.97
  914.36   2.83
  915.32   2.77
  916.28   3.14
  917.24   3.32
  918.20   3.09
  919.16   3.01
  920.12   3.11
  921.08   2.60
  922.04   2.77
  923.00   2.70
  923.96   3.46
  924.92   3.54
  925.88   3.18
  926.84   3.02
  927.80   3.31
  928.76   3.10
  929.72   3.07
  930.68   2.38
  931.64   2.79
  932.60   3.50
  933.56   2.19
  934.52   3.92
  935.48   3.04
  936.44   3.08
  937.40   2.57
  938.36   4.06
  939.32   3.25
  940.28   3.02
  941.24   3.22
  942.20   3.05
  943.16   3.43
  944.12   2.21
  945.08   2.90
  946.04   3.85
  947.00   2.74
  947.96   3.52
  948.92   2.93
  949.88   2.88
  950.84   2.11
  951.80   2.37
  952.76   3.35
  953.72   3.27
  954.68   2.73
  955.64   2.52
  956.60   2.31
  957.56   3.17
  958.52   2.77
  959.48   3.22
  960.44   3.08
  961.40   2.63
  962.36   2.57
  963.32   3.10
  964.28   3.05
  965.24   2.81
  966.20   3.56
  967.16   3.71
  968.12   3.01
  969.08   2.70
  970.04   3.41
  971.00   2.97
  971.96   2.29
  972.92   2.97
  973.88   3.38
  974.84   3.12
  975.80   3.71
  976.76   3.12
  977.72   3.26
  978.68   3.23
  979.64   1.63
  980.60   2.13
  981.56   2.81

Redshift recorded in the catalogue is 0.749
